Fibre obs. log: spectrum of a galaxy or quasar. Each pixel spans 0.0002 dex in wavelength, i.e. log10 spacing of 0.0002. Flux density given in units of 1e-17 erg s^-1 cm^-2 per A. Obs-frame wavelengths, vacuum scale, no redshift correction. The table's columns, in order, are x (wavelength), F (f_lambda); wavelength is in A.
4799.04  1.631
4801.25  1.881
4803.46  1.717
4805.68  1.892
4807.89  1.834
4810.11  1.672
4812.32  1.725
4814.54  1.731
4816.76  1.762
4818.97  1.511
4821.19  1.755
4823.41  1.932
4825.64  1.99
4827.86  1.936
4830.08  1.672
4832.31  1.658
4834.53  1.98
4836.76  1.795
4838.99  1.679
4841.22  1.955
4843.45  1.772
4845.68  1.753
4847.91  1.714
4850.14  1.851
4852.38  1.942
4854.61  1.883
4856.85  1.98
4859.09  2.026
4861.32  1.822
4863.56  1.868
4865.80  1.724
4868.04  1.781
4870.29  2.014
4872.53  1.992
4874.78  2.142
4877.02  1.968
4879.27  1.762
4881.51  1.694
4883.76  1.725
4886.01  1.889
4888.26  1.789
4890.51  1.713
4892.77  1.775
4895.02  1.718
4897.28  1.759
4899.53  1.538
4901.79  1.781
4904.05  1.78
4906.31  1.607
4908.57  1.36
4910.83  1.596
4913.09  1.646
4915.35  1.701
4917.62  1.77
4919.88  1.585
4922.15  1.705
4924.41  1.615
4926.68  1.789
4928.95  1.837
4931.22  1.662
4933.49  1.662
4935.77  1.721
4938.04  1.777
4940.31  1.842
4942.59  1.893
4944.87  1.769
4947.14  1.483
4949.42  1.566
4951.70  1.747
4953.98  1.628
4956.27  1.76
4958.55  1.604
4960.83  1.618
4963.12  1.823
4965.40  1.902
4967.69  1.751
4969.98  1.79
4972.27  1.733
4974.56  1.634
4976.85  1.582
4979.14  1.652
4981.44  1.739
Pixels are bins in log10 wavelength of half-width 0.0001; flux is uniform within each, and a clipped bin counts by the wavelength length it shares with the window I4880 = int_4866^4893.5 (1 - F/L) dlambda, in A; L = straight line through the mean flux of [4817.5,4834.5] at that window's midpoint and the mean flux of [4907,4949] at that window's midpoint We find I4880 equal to -1.8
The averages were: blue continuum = 1.79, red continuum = 1.69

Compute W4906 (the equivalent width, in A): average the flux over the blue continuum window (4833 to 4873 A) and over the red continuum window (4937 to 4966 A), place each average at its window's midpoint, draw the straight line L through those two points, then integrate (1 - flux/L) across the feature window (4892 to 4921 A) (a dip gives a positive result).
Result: 2.0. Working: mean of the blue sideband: 1.86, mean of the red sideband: 1.72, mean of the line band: 1.66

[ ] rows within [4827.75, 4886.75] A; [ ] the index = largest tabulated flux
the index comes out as 2.142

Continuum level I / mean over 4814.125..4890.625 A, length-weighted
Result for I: 1.84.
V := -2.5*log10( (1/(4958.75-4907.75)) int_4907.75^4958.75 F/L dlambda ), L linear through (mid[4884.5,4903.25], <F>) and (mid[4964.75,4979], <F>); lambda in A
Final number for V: 0.029 mag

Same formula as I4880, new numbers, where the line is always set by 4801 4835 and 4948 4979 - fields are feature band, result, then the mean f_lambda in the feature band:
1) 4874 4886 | -0.72 A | 1.85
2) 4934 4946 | -0.56 A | 1.79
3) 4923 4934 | 0.03 A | 1.72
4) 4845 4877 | -2.50 A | 1.9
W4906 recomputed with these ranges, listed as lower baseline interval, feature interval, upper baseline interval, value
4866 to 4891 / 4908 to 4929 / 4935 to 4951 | 1.4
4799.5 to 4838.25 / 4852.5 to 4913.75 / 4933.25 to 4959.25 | -1.6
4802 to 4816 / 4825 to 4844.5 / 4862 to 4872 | -0.2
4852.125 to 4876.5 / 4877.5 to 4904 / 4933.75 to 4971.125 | 1.7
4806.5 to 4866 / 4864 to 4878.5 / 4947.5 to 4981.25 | -1.2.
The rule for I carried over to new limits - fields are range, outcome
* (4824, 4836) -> 1.85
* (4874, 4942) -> 1.73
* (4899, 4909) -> 1.63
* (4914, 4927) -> 1.69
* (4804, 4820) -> 1.73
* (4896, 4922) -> 1.65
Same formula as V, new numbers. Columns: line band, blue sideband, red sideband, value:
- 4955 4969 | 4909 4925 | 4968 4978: -0.04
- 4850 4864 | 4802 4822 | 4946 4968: -0.12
